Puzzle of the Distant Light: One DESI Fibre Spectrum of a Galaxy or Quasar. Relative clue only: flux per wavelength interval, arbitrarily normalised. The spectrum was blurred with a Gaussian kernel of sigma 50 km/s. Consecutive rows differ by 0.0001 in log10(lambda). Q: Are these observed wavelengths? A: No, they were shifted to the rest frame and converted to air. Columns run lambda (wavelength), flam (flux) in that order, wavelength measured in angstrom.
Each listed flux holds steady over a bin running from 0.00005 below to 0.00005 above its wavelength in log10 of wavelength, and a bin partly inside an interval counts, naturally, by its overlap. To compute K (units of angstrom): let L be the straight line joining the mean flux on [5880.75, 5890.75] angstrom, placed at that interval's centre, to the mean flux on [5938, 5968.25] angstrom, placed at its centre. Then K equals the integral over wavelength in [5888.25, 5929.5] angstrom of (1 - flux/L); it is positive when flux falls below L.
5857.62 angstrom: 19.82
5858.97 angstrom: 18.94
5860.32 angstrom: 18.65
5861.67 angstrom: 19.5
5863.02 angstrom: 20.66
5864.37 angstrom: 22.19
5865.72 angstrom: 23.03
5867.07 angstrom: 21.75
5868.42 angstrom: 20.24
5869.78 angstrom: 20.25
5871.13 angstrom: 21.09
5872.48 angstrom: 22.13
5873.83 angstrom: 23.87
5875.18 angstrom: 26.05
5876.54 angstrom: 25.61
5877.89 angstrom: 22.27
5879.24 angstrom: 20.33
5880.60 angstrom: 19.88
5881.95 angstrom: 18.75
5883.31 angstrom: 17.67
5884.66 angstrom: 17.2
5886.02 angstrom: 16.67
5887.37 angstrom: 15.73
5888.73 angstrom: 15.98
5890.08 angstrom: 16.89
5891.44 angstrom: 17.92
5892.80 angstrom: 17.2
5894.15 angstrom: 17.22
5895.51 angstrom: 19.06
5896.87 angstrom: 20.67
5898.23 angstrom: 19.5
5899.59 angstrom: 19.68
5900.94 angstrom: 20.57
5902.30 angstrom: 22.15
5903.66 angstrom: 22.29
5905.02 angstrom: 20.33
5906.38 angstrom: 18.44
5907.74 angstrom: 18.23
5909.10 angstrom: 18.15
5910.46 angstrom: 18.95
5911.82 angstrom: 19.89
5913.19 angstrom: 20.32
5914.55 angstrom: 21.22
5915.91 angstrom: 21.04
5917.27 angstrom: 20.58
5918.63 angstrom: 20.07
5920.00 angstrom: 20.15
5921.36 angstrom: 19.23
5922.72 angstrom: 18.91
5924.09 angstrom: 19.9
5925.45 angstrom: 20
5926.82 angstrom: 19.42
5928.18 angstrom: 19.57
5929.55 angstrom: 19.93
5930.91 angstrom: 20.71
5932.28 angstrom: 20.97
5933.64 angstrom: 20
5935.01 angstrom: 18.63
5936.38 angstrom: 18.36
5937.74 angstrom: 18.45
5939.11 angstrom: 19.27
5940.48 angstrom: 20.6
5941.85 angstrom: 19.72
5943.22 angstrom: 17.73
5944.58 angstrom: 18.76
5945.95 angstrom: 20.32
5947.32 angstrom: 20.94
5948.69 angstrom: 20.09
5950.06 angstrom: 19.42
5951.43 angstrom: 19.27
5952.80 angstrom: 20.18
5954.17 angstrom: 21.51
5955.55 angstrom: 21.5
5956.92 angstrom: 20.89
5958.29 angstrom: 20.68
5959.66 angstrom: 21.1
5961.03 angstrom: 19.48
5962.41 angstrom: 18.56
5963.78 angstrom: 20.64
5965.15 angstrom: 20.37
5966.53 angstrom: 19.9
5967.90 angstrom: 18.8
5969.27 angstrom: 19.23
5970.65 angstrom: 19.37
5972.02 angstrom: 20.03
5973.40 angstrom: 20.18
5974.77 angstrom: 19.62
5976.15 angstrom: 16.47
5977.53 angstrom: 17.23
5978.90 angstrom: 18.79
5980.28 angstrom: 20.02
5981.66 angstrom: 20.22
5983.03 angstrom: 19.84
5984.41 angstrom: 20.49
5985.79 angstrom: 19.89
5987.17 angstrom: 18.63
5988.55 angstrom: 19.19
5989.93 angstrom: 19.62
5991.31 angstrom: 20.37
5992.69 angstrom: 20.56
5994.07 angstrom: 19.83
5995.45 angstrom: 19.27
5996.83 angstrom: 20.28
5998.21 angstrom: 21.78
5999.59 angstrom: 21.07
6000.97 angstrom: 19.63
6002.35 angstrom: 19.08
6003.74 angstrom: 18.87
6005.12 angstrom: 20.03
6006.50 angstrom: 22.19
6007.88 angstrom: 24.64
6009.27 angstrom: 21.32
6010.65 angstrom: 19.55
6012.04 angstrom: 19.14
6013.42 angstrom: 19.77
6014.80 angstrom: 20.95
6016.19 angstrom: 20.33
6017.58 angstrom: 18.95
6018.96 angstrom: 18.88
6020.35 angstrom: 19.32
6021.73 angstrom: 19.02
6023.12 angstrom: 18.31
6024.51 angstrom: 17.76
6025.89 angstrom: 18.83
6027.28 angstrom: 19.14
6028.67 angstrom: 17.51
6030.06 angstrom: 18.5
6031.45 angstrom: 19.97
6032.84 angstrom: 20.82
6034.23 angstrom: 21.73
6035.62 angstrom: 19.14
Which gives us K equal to -3.1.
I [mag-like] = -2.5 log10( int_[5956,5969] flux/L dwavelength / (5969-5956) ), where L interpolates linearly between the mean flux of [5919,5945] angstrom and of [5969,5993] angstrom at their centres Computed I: -0.034 mag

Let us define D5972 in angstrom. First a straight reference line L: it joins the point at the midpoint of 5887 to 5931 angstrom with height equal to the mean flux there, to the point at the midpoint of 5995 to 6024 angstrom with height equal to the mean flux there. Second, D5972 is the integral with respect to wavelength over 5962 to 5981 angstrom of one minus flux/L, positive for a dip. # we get 0.6 angstrom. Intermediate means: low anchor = 19.4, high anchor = 20.1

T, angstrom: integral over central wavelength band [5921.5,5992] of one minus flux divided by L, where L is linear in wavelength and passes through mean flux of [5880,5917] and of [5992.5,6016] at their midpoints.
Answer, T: 0.39 angstrom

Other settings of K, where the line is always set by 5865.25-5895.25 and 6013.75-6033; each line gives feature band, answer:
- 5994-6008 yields -0.9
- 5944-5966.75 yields -0.9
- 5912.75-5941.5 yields -0.4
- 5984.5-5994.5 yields -0.2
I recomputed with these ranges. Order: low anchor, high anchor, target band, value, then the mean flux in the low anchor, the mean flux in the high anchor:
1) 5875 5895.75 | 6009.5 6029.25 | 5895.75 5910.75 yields -0.06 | 18.9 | 19.2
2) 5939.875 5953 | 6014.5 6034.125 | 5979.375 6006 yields -0.03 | 19.7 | 19.2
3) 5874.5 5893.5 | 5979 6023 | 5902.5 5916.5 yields -0.03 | 19.2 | 20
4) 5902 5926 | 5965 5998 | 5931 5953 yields 0.01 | 20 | 19.5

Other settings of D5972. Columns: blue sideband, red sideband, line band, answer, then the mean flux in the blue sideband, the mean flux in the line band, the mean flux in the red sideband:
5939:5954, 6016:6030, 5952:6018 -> -2.7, 19.7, 20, 18.7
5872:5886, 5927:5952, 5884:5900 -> 2.3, 21.1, 17.8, 19.6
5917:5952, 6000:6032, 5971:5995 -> 0.2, 19.6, 19.5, 19.6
